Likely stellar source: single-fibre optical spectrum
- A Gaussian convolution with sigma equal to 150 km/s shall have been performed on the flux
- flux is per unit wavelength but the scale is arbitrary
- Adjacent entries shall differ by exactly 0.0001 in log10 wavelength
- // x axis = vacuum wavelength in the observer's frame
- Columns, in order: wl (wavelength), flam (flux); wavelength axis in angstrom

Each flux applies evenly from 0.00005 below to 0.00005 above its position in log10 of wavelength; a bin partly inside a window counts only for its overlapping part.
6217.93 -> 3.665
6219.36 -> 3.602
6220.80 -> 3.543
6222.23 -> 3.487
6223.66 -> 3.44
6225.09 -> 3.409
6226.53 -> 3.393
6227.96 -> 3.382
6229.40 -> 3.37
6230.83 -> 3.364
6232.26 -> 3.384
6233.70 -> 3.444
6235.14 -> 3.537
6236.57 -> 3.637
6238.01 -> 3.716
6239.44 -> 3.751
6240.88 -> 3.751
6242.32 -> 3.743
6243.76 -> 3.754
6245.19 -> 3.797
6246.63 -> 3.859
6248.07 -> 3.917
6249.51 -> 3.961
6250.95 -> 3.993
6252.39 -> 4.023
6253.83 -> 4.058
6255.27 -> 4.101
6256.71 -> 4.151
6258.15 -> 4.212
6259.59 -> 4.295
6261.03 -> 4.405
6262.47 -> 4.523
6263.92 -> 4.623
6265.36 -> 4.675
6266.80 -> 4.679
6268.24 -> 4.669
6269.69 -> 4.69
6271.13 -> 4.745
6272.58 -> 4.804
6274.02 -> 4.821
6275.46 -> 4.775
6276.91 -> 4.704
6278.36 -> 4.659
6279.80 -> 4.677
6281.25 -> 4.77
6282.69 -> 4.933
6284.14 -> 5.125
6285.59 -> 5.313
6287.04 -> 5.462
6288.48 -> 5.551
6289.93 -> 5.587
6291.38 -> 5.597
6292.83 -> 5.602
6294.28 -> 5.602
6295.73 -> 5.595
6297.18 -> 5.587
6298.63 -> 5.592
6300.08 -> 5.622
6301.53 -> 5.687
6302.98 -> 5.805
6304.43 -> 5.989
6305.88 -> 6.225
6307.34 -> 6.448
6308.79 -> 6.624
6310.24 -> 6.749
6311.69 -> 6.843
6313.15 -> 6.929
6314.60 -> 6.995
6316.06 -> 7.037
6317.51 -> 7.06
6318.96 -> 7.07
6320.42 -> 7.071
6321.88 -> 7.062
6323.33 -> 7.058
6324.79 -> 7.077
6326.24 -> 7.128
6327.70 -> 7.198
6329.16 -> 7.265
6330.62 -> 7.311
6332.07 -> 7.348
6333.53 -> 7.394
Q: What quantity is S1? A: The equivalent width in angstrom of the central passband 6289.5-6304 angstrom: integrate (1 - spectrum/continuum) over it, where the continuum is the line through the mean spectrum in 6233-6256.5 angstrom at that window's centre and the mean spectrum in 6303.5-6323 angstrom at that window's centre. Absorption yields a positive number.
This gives 1.0 angstrom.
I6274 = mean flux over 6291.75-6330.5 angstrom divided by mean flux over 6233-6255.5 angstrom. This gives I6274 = 1.71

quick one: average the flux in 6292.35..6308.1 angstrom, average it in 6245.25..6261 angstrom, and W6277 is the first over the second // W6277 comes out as 1.43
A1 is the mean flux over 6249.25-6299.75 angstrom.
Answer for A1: 4.83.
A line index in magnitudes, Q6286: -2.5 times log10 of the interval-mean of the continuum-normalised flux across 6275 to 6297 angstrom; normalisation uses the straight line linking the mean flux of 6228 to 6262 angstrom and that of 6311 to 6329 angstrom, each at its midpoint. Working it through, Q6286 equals 0.08 mag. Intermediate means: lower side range 3.83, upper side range 7.05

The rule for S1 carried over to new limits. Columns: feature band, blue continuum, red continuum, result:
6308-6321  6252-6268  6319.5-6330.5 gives -0.5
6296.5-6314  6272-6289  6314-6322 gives 0.5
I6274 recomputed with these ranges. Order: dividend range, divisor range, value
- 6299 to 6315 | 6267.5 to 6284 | 1.33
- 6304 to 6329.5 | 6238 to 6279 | 1.61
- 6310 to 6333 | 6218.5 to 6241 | 2.02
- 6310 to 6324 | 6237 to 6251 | 1.84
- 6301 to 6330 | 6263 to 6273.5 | 1.44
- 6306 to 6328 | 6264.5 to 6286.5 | 1.44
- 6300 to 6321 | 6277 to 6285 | 1.36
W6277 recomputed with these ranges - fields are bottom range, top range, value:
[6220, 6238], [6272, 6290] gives 1.44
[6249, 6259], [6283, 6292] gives 1.33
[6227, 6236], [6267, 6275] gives 1.39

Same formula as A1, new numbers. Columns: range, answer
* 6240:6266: 4.1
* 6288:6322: 6.24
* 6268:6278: 4.74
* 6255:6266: 4.38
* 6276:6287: 4.91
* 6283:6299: 5.49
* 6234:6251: 3.77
